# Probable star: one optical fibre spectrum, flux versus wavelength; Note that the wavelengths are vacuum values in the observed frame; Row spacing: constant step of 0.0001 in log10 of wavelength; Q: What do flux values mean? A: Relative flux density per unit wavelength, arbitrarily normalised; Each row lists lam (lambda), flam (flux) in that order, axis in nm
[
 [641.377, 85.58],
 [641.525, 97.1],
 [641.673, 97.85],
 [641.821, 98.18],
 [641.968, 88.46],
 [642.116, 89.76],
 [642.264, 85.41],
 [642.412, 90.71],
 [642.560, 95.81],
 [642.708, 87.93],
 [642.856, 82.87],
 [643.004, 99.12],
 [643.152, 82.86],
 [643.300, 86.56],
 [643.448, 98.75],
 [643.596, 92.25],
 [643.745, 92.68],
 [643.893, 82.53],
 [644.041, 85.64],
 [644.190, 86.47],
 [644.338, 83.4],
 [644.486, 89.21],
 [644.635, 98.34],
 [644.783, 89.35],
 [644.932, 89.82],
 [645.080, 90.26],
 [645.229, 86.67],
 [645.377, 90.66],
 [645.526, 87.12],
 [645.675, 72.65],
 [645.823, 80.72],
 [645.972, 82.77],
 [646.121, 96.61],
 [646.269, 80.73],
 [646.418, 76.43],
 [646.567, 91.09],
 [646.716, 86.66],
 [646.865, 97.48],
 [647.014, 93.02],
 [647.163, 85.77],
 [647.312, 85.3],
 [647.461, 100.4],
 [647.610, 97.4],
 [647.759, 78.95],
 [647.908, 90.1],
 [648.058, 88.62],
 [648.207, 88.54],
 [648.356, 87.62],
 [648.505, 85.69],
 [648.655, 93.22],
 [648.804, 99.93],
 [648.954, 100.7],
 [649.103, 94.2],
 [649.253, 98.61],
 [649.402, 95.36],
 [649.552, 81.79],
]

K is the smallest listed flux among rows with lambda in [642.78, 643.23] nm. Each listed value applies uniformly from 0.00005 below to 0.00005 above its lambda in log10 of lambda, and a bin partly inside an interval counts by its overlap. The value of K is 82.86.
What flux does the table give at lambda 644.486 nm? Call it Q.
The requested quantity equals 89.21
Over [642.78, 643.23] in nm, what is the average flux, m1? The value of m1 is 88.3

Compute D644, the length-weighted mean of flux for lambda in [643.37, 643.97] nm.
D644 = 91.5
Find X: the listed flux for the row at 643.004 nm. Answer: 99.12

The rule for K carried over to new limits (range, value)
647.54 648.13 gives 78.95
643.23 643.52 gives 86.56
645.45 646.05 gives 72.65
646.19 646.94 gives 76.43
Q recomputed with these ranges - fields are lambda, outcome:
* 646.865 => 97.48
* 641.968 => 88.46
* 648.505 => 85.69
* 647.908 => 90.1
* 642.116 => 89.76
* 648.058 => 88.62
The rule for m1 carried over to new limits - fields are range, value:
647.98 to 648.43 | 88.2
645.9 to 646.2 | 89.7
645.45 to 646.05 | 80.9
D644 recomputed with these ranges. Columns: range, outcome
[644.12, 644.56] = 86.5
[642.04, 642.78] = 89.9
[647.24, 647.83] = 90.7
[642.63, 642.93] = 85.5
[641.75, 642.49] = 90.5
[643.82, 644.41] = 84.5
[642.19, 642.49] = 88.1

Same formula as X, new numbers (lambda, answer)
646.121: 96.61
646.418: 76.43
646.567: 91.09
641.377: 85.58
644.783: 89.35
